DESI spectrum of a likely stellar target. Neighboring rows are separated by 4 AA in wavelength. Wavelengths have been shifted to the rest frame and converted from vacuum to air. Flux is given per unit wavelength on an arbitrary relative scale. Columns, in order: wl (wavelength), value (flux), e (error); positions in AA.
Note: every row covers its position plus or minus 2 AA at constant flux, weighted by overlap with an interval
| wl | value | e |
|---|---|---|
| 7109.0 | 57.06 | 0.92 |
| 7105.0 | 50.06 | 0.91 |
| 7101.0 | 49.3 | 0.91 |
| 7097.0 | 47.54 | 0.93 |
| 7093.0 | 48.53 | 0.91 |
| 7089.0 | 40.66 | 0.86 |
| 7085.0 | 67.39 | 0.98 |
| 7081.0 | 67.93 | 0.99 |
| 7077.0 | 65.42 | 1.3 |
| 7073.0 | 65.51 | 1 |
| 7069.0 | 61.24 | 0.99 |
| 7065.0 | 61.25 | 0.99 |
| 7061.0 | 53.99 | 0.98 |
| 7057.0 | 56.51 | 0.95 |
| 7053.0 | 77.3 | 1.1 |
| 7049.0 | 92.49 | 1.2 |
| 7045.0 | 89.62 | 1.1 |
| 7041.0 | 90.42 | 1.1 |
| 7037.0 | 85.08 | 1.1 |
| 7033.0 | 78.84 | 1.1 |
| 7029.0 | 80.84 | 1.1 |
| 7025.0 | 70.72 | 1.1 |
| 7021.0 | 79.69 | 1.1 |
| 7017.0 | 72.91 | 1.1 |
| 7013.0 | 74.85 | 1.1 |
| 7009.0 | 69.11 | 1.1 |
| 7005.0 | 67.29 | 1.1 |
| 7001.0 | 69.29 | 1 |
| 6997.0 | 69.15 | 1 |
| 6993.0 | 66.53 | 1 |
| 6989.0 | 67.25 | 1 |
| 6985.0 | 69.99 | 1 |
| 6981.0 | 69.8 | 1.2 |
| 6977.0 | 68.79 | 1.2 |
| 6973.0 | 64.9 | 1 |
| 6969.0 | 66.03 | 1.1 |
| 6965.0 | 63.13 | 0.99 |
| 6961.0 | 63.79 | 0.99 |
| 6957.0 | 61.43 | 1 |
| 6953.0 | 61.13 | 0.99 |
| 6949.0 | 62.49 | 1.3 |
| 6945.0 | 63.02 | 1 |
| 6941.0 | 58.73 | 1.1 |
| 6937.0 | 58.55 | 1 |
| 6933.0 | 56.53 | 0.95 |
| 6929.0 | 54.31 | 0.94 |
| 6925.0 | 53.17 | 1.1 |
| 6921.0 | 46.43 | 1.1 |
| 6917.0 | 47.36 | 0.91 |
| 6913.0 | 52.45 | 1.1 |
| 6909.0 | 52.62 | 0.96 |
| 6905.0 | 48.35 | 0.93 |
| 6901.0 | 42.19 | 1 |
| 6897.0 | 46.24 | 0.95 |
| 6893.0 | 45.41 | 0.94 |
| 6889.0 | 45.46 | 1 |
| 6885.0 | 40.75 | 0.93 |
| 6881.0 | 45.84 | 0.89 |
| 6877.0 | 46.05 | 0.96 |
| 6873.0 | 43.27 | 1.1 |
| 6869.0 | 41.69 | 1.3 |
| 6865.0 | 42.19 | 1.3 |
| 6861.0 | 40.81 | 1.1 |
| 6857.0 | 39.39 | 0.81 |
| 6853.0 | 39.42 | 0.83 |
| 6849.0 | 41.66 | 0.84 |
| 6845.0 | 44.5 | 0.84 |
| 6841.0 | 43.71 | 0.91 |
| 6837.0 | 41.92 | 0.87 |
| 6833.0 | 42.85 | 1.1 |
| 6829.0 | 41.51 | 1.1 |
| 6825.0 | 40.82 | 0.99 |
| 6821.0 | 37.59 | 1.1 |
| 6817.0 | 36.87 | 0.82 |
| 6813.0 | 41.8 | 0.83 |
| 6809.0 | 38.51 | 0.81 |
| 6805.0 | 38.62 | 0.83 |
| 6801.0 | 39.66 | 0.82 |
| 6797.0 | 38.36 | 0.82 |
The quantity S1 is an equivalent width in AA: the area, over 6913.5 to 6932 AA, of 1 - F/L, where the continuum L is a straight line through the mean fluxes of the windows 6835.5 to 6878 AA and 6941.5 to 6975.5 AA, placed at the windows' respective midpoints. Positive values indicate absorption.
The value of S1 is 1.64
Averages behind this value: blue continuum 42.2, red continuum 63.1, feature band 50.8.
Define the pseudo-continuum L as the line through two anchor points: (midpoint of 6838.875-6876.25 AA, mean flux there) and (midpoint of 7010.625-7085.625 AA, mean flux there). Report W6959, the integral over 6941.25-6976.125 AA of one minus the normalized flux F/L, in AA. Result -2.7 AA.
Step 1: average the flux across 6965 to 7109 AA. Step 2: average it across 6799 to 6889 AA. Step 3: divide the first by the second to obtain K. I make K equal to 1.63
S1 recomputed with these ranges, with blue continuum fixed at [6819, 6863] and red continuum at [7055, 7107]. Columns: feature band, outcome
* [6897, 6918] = -1.3 AA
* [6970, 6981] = -3.9 AA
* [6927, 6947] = -4.6 AA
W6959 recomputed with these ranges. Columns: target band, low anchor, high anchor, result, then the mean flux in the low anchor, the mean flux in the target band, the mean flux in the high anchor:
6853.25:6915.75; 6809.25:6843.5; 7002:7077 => 6.3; 40.8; 44.7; 73.5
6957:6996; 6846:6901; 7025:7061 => -0.9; 42.9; 66.5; 79.3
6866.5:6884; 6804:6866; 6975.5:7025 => 1.5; 40.8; 44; 70.4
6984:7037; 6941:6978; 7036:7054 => 3.6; 63.4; 72.6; 87.6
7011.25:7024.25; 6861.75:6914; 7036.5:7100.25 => -3.2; 45.3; 75.3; 66.2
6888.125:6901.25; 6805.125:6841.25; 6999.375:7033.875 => 1.9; 40.4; 45.1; 73.6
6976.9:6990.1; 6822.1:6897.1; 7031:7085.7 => -1.7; 42.7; 69.1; 72.5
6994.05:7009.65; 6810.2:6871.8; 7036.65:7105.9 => -3.0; 41.1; 68.5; 64.8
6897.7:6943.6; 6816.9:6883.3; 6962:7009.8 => 2.8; 41.9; 51.9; 67.5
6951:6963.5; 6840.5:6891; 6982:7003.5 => -0.2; 42.6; 62.2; 68.5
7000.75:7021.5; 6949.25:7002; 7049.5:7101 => -2.6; 66.1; 71.9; 60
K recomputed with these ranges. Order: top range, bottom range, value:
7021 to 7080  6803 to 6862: 1.81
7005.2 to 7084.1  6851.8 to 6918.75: 1.64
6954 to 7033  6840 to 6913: 1.57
